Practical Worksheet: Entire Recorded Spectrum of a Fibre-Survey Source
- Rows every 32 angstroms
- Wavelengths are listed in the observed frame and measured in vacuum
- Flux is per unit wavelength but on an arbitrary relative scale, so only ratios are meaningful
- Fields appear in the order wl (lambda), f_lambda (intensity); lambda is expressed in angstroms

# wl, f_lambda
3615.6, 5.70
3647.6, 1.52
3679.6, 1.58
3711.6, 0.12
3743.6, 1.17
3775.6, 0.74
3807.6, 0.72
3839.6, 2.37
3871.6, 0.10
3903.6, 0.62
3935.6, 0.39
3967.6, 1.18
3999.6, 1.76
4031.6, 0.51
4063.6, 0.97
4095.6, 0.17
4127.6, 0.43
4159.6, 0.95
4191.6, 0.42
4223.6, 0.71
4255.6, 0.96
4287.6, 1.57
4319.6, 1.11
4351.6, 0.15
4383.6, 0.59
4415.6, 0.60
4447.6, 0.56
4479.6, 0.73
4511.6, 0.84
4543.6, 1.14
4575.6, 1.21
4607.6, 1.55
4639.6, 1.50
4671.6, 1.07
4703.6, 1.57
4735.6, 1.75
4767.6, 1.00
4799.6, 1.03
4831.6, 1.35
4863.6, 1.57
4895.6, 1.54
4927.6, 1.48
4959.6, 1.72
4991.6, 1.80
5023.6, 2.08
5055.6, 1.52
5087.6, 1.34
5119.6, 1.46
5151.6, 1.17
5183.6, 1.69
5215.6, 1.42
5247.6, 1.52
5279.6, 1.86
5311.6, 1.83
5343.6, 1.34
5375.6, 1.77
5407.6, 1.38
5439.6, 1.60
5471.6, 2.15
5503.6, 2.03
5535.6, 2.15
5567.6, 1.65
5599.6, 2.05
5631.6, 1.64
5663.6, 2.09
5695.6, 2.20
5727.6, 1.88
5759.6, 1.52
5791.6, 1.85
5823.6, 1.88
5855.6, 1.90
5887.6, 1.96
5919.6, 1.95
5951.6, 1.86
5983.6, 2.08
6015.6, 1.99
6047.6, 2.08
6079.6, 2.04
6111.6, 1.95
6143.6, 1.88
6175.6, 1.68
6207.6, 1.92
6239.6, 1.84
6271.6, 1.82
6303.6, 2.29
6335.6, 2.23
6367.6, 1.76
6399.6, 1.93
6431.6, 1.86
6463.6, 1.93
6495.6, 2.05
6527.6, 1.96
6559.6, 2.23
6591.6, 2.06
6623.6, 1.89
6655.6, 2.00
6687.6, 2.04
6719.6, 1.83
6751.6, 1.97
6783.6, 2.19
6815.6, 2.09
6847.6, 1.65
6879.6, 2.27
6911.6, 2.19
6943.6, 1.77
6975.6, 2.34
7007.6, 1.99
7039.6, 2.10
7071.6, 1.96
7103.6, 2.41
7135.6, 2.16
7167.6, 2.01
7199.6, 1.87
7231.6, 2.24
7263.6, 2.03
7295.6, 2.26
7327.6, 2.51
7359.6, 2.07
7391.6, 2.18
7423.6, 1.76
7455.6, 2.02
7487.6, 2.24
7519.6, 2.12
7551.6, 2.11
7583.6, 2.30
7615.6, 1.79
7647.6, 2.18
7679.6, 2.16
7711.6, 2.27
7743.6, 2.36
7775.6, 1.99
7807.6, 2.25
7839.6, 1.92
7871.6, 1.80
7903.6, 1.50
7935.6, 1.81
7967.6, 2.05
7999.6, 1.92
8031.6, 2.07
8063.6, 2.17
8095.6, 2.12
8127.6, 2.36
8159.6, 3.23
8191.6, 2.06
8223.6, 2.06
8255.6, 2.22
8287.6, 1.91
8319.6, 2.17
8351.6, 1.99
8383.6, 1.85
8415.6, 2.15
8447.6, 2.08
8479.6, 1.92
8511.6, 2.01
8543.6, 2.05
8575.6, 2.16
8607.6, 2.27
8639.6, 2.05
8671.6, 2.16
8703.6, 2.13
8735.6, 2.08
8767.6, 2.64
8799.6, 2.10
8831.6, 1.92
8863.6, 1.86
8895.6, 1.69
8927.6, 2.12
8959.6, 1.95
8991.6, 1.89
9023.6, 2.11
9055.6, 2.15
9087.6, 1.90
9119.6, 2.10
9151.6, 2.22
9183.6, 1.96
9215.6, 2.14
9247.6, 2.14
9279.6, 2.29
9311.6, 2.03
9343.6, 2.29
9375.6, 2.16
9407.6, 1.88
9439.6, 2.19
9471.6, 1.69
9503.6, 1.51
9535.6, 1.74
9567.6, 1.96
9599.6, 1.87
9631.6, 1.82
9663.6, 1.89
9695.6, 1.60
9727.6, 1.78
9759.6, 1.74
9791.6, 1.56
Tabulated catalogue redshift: 0.24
